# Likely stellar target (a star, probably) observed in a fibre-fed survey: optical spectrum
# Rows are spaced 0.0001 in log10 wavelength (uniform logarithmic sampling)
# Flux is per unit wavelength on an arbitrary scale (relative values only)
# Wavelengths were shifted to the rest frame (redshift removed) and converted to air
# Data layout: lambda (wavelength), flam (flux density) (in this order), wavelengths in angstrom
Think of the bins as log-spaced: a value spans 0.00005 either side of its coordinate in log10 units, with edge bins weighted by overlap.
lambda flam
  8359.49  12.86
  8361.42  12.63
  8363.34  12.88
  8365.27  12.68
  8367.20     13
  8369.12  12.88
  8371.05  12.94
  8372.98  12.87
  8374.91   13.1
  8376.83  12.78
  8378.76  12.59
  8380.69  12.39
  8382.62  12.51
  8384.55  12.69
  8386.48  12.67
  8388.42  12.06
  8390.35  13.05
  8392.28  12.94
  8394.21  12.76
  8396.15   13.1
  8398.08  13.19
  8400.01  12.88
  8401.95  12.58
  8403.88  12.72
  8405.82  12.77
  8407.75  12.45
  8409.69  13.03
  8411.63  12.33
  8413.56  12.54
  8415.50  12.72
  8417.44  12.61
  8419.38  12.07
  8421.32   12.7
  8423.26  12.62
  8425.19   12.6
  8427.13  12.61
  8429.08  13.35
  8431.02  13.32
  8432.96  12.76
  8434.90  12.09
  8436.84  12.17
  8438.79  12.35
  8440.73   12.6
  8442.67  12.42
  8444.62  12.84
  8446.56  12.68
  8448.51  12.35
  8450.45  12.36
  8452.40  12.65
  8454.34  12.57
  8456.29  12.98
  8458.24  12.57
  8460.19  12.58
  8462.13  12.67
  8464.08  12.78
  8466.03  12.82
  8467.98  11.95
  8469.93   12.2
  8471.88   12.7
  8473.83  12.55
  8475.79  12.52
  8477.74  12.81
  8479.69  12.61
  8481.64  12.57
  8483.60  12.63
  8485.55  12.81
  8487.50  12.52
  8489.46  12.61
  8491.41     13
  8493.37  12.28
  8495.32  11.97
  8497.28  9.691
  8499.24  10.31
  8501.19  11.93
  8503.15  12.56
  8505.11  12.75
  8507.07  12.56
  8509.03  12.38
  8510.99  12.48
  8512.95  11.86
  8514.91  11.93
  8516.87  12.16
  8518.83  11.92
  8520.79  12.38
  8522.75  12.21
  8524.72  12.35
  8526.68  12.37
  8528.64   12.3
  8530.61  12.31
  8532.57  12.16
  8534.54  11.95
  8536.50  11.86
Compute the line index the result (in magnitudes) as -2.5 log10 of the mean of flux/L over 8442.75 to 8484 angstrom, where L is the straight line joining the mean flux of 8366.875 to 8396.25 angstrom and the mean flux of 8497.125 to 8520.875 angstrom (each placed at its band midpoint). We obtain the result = -0.03 mag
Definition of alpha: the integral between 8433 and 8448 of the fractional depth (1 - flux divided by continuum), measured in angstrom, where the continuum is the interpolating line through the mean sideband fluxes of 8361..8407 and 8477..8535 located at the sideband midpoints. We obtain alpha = 0.06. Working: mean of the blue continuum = 12.8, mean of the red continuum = 12.2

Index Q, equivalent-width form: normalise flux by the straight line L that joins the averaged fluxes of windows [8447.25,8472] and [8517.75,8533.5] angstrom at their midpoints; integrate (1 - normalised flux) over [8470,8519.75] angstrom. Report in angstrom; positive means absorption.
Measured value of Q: 0.6 angstrom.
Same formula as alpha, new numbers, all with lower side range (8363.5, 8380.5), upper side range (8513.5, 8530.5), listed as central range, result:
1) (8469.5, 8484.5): -0.24 angstrom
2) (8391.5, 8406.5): -0.17 angstrom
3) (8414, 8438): -0.05 angstrom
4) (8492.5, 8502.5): 0.84 angstrom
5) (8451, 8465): -0.23 angstrom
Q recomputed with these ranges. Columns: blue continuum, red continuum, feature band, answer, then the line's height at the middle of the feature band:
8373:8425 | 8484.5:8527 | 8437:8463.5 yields -0.3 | 12.4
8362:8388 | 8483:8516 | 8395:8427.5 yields -0.3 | 12.6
